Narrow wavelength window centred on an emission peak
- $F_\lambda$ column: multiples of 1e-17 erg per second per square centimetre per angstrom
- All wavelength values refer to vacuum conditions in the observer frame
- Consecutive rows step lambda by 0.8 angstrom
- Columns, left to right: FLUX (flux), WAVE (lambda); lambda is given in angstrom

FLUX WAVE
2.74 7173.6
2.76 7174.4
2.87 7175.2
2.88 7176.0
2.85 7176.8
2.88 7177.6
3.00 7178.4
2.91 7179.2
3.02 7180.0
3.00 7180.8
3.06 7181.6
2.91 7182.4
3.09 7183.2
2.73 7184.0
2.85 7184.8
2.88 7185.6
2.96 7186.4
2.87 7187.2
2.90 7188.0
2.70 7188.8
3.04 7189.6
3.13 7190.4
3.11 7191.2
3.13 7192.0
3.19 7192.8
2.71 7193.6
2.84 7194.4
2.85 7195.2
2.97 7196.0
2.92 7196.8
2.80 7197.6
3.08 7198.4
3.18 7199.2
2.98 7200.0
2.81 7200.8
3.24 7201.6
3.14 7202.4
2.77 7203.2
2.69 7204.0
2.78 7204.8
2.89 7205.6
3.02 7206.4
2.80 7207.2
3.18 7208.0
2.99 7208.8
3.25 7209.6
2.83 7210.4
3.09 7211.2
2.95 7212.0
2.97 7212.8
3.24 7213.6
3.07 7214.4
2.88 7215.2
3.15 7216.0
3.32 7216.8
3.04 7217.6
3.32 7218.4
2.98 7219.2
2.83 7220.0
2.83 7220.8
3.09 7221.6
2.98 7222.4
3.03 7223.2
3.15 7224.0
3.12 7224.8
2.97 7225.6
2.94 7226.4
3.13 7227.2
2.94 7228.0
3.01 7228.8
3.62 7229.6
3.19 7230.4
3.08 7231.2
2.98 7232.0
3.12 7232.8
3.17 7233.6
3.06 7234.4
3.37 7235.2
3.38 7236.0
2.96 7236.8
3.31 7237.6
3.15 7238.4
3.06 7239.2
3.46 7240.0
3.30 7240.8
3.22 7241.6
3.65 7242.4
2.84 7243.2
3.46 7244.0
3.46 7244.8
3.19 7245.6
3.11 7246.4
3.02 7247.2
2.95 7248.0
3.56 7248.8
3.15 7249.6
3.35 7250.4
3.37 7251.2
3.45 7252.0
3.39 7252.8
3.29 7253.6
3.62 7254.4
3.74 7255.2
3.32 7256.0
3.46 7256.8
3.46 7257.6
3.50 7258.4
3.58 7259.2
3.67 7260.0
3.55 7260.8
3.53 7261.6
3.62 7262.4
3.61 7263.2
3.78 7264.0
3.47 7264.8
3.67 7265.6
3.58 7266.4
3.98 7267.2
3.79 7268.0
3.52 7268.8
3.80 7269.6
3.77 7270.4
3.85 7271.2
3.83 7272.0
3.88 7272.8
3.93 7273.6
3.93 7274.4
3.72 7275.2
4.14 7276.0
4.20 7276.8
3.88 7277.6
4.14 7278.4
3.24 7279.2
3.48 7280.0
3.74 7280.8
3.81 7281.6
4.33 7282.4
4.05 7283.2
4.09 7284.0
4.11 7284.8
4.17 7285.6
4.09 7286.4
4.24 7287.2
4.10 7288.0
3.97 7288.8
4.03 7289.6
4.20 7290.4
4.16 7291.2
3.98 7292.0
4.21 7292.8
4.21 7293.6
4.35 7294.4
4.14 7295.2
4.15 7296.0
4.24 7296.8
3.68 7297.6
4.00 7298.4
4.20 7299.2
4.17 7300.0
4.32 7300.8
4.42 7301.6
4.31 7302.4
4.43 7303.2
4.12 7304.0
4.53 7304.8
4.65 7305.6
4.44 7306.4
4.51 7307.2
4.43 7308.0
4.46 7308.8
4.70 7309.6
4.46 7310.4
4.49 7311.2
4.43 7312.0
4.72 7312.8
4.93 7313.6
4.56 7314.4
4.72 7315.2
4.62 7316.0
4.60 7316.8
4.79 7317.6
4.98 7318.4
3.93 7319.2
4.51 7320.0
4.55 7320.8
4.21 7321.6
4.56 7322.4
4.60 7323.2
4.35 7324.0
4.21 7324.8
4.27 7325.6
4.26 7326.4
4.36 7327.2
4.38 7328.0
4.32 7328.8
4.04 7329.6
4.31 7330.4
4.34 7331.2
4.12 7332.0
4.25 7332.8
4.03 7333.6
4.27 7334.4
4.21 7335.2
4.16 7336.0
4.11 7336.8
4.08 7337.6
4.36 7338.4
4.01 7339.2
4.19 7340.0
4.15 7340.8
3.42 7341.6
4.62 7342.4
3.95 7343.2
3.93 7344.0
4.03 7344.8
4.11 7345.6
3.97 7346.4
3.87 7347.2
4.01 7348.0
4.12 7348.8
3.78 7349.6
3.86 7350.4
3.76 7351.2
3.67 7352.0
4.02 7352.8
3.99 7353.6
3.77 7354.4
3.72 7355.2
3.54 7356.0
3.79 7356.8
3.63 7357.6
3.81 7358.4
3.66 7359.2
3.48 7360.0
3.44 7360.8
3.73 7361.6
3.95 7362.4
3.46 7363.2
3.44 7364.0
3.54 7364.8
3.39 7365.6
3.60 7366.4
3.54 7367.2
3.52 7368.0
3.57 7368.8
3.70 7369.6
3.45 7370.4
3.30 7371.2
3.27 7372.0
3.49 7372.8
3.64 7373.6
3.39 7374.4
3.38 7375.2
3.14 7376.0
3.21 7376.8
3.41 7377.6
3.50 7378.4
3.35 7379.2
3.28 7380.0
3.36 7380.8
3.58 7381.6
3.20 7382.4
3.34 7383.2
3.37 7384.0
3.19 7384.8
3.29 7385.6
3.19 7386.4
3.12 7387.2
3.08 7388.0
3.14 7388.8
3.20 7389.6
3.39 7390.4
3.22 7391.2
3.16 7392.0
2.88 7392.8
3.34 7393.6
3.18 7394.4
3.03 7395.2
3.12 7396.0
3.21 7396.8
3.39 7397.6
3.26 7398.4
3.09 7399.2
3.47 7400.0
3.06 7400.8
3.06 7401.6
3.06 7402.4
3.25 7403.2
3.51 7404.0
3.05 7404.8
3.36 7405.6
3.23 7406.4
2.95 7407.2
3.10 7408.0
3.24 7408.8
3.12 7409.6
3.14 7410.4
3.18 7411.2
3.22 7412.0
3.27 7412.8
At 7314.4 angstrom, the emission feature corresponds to Mg II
